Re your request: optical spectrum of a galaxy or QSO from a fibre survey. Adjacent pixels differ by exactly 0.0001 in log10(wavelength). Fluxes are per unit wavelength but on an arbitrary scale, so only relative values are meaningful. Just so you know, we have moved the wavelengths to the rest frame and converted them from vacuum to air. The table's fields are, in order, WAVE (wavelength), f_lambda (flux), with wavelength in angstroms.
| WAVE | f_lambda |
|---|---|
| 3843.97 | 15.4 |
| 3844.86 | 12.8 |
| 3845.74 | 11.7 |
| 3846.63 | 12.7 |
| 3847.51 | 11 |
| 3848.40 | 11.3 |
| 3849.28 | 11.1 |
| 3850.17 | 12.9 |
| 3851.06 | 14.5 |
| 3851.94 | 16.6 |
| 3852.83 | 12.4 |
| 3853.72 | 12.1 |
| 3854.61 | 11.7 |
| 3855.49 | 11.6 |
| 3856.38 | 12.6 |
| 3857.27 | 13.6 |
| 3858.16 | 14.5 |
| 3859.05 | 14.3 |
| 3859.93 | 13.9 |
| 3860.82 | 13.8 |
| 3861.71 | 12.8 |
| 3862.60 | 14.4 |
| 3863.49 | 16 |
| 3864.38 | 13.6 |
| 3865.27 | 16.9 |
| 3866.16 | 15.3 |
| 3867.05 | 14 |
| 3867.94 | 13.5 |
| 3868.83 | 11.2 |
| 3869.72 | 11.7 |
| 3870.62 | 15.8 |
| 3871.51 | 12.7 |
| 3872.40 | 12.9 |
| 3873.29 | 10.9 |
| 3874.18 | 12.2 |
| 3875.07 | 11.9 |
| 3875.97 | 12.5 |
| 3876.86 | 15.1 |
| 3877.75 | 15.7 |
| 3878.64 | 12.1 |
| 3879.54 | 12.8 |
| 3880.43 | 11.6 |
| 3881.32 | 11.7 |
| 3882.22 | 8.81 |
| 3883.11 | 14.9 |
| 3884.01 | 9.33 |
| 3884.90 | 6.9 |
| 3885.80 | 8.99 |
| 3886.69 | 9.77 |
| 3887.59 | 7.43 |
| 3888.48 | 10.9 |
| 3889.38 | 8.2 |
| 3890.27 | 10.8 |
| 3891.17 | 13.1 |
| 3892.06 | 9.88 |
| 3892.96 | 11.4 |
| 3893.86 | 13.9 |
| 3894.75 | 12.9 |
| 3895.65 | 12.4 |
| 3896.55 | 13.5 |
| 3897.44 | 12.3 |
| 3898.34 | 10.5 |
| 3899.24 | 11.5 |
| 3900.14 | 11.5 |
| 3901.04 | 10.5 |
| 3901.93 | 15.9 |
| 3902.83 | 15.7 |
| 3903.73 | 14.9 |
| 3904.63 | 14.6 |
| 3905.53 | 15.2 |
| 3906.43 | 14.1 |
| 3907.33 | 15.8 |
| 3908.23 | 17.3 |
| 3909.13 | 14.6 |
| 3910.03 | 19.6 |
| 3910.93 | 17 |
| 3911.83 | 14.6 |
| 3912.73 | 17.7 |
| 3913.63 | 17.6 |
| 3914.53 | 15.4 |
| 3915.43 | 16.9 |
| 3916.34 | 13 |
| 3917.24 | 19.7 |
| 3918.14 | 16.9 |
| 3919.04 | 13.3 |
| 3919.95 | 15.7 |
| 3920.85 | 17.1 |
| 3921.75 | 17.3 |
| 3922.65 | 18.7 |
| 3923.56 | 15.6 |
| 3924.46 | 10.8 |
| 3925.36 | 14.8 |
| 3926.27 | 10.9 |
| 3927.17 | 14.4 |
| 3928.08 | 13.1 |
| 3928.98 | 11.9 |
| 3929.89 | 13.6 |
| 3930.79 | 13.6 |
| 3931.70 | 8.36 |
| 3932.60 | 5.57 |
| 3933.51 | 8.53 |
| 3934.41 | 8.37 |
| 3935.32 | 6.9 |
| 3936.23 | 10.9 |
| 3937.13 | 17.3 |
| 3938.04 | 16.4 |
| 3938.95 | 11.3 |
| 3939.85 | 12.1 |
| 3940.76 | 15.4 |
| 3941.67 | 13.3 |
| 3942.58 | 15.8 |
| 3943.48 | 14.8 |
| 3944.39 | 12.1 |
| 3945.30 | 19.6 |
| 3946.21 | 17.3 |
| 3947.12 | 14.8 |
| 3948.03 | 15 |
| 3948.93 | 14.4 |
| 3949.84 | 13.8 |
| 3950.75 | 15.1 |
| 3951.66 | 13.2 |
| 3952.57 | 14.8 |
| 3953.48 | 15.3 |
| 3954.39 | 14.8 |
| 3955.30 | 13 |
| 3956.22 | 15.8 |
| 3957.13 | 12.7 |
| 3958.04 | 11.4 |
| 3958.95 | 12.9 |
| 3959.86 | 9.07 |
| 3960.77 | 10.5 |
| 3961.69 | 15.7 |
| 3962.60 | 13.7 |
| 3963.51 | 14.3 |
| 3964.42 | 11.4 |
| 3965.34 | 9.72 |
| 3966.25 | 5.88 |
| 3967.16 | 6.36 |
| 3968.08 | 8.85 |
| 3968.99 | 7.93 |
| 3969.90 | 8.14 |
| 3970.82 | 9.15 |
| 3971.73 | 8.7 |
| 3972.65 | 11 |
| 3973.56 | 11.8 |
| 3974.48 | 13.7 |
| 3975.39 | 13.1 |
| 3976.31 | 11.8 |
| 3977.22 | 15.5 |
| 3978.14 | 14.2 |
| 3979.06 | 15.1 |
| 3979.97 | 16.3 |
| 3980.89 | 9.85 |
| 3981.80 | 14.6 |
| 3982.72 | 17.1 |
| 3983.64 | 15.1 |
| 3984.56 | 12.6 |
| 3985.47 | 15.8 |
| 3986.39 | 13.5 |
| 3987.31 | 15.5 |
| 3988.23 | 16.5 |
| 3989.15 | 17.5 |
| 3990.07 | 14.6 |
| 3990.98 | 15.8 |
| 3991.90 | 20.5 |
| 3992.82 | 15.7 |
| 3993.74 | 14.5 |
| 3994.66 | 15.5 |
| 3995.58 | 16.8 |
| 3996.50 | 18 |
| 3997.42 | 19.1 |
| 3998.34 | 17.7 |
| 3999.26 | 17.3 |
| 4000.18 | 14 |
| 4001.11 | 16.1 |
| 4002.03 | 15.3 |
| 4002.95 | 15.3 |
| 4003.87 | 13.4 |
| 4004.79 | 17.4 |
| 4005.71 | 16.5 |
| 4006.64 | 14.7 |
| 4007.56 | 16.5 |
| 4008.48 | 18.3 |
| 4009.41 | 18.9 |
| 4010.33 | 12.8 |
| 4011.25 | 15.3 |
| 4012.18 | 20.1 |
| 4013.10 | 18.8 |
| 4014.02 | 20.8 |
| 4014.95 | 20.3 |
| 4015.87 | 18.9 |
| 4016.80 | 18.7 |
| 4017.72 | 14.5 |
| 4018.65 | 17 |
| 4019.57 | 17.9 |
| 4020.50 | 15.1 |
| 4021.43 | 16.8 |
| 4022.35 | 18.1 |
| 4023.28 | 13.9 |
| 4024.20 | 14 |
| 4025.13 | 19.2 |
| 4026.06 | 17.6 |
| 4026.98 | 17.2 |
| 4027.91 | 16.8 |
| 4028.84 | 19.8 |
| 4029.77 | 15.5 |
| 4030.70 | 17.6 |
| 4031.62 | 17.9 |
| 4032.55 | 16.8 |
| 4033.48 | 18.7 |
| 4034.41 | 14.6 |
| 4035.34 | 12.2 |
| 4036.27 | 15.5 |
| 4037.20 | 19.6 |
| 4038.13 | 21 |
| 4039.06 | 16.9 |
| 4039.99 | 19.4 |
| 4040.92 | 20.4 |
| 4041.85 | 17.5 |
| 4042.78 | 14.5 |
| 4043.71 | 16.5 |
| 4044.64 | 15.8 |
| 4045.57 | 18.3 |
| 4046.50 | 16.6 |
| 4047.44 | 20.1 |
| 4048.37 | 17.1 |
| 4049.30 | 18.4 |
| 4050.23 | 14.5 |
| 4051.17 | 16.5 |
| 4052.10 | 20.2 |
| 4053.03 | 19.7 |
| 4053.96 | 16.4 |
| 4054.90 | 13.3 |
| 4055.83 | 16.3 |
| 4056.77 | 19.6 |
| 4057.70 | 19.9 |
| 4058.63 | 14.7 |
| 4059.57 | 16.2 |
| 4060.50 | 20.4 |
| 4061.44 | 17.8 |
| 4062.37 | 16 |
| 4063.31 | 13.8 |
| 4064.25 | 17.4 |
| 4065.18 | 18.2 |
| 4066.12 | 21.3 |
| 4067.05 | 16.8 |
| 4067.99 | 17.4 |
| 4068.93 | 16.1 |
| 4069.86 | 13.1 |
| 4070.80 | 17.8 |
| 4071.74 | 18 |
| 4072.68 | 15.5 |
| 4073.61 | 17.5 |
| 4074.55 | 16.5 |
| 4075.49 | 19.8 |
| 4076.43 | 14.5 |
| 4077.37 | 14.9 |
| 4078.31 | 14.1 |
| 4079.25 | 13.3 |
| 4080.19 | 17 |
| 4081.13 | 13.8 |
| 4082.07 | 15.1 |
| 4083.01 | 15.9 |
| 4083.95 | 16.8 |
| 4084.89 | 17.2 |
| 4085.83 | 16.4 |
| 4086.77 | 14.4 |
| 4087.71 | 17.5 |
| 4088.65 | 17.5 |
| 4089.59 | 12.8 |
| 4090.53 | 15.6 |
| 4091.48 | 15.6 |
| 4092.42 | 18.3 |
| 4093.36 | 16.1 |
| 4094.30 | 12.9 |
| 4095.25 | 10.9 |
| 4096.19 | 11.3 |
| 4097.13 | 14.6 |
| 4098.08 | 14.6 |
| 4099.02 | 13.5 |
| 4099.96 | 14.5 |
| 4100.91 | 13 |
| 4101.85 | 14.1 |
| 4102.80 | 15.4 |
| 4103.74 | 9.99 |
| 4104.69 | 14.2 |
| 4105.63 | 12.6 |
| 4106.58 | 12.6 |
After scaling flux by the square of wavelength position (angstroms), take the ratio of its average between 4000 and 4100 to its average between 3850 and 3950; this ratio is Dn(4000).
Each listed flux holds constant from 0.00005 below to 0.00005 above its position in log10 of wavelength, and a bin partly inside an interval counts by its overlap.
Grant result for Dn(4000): 1.33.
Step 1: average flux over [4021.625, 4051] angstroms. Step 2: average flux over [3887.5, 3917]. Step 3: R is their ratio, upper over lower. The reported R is 1.24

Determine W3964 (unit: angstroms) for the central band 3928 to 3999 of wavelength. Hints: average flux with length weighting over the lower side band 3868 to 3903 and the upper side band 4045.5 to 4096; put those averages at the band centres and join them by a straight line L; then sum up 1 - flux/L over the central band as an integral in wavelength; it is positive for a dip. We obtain 2.24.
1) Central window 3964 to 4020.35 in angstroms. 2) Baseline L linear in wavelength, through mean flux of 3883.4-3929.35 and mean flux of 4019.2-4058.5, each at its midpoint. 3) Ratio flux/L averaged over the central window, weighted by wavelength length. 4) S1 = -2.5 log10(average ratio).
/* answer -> 0.08 mag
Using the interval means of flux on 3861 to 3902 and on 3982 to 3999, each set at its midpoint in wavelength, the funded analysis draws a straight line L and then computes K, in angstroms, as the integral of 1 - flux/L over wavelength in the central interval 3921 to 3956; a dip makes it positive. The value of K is 1.8 angstroms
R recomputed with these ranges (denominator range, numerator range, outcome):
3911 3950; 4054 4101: 1.13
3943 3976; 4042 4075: 1.37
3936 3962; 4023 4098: 1.18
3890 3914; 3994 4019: 1.21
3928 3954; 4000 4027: 1.27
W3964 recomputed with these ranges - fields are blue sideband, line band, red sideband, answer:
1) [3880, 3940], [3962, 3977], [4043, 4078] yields 4.28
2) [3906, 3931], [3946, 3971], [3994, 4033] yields 5.82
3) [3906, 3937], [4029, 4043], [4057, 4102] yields -1.74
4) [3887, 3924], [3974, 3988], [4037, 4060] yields 1.50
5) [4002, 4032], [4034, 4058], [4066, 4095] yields -1.12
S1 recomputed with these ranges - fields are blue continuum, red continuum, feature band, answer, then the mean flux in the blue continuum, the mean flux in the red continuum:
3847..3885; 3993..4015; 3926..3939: 0.28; 13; 16.7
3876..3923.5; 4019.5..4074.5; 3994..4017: -0.06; 13.6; 17.1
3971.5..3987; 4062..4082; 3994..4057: -0.14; 13.6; 16.3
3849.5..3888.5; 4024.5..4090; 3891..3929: -0.07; 12.7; 16.9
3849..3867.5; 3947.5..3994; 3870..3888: 0.17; 13.8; 13.2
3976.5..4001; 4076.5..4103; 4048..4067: -0.15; 15.7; 14.9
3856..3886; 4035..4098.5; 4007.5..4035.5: -0.10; 12.9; 16.5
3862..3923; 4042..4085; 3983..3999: -0.05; 13.6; 16.8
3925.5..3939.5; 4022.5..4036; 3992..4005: -0.09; 11.5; 16.6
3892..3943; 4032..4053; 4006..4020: -0.06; 13.8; 17.4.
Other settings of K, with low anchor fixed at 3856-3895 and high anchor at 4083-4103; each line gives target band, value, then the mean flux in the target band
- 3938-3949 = -1.3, 14.8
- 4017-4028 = -1.9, 16.6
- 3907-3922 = -4.1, 16.4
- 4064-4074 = -1.7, 17.2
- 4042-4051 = -1.6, 16.9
